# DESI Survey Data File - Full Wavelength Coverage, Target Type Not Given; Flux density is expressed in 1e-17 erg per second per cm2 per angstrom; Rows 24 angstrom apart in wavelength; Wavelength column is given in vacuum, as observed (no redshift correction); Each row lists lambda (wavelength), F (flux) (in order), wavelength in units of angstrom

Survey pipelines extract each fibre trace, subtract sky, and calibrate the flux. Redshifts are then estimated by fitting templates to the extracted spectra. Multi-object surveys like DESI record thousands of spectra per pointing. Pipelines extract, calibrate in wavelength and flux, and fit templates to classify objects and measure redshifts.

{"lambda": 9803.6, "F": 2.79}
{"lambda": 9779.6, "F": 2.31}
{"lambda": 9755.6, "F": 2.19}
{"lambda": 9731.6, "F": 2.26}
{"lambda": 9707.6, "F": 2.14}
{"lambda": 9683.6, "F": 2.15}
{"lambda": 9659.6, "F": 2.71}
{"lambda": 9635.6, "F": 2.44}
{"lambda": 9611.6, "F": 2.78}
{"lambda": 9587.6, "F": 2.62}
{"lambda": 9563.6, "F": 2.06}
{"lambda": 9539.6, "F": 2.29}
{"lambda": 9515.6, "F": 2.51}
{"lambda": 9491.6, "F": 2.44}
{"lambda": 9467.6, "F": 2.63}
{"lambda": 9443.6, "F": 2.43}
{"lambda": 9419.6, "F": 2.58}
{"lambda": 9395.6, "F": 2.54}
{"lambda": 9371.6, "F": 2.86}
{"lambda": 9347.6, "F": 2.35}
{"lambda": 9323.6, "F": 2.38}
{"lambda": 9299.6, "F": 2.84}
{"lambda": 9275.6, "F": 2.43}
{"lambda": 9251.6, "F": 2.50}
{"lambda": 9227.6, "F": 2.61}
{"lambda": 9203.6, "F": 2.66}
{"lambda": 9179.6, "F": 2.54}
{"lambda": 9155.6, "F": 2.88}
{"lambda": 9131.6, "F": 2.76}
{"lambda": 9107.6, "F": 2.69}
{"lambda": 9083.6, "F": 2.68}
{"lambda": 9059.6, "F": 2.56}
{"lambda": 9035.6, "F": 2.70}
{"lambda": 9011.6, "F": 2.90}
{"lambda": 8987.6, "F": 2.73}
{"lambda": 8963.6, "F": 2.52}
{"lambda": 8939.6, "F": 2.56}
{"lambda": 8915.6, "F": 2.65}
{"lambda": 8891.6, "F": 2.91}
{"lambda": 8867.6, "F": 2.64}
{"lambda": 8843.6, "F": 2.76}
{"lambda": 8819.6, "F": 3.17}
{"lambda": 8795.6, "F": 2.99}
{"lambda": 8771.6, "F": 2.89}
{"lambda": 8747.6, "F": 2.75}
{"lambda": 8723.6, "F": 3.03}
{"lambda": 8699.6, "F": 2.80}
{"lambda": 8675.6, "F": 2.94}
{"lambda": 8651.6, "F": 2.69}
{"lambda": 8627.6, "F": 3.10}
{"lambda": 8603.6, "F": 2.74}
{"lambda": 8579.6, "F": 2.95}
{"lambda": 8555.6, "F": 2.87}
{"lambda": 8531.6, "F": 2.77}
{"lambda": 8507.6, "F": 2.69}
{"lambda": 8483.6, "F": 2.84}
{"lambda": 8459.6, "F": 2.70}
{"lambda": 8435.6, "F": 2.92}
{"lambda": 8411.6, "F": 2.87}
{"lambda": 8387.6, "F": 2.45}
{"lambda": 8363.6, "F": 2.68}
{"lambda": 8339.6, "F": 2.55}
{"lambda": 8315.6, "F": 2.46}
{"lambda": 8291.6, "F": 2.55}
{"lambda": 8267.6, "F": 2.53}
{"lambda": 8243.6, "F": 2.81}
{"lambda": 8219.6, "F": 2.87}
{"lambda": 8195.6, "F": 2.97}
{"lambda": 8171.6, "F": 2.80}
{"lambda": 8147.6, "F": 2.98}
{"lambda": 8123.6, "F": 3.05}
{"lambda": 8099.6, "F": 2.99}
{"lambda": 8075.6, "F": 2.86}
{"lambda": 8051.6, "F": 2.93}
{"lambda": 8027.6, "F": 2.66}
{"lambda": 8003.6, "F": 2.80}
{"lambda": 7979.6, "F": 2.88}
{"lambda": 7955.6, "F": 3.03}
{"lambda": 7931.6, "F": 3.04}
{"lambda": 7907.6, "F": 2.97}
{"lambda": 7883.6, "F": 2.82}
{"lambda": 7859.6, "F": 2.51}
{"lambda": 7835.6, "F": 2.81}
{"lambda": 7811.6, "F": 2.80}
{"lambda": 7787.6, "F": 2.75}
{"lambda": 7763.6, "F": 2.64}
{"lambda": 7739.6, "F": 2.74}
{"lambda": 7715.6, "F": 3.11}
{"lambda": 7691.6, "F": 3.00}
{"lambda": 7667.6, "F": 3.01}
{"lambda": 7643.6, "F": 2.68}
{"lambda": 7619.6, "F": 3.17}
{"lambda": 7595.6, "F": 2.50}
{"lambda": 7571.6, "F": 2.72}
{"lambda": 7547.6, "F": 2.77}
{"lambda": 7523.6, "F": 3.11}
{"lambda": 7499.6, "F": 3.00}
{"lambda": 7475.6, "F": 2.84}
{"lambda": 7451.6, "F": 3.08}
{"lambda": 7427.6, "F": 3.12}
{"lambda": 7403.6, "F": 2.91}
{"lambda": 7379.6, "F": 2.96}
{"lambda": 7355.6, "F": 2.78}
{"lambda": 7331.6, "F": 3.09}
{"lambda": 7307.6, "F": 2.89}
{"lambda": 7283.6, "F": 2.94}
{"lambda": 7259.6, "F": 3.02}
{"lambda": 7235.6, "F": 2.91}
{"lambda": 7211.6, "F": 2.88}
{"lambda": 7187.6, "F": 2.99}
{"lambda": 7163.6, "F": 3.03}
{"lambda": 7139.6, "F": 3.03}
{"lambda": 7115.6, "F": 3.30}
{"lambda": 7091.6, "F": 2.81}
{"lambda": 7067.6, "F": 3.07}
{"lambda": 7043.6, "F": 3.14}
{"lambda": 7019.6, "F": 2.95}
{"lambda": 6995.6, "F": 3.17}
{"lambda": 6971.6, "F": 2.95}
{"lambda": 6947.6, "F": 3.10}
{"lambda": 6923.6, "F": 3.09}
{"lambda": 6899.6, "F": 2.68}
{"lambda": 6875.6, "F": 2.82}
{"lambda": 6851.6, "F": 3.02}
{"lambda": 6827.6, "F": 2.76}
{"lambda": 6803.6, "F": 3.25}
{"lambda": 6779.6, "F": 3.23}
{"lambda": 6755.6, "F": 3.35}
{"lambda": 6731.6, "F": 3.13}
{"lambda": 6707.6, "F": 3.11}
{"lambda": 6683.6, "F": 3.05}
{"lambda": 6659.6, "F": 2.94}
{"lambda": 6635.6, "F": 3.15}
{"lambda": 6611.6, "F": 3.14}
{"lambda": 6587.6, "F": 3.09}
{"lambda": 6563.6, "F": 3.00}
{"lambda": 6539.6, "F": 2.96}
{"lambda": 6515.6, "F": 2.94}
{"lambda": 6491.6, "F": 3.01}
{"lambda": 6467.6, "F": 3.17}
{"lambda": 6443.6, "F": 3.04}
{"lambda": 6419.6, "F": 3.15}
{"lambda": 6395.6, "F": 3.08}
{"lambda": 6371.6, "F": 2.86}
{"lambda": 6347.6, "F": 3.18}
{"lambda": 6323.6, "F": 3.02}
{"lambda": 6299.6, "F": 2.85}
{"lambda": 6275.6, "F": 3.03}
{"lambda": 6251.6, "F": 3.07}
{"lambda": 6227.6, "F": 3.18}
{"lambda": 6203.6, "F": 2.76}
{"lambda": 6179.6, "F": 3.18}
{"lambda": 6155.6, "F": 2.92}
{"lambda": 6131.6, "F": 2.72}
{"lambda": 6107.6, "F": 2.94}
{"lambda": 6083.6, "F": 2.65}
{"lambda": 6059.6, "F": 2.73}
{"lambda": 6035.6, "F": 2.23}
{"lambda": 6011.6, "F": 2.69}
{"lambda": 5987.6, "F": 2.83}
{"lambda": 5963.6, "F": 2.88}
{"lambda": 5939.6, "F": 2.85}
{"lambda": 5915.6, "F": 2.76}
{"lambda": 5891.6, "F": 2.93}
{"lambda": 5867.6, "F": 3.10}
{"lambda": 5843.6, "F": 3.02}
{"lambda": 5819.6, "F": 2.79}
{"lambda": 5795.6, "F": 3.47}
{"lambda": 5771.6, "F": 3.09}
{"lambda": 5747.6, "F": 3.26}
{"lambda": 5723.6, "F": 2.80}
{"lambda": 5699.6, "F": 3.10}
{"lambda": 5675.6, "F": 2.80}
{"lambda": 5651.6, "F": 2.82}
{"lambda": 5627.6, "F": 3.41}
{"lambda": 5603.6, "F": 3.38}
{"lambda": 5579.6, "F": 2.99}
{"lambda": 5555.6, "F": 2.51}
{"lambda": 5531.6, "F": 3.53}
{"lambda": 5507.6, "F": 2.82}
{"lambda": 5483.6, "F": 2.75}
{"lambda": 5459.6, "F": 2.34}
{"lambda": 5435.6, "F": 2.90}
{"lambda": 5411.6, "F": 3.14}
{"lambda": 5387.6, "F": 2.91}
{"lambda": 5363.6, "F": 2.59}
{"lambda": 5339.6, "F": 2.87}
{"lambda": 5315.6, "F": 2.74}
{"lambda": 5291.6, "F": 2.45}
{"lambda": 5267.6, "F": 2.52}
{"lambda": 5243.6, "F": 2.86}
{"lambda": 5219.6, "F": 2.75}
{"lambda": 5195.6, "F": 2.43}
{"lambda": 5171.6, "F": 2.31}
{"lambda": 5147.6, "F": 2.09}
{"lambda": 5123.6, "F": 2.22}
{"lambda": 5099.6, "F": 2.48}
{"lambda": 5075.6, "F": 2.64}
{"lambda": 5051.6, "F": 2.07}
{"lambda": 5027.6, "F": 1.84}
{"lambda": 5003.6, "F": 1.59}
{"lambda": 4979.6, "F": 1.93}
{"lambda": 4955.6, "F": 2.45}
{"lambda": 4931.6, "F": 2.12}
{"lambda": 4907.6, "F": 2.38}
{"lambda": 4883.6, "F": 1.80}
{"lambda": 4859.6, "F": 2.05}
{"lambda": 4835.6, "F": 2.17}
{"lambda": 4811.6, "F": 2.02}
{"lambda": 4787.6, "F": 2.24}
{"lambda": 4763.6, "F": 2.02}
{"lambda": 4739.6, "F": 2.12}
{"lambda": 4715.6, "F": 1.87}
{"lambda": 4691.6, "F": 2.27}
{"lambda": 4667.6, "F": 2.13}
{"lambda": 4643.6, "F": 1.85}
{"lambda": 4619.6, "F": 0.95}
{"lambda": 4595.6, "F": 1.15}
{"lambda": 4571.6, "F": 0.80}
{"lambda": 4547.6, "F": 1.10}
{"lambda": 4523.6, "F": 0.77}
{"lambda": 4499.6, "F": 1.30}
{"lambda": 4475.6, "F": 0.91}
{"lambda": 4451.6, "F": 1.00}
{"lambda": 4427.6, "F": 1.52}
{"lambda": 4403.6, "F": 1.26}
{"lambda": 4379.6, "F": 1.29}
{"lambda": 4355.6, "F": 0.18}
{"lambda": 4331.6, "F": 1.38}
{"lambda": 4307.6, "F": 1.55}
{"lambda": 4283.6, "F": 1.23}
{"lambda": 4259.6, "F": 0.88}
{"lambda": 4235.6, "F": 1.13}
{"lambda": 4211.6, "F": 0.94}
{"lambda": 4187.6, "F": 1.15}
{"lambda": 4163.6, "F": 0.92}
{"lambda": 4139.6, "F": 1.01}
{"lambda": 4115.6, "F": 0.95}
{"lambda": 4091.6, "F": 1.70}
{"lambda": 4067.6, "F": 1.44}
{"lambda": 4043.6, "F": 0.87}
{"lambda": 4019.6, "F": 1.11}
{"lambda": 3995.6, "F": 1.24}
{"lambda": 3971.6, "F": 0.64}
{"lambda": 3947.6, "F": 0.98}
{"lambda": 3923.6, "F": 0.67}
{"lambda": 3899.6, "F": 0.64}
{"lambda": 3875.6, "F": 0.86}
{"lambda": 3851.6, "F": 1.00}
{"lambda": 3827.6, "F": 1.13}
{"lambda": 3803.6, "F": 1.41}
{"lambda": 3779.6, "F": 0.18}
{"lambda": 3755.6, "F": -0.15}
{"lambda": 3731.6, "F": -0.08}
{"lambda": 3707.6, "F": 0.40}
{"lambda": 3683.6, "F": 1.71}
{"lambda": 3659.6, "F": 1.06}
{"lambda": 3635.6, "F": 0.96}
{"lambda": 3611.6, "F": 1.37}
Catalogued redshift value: 0.16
